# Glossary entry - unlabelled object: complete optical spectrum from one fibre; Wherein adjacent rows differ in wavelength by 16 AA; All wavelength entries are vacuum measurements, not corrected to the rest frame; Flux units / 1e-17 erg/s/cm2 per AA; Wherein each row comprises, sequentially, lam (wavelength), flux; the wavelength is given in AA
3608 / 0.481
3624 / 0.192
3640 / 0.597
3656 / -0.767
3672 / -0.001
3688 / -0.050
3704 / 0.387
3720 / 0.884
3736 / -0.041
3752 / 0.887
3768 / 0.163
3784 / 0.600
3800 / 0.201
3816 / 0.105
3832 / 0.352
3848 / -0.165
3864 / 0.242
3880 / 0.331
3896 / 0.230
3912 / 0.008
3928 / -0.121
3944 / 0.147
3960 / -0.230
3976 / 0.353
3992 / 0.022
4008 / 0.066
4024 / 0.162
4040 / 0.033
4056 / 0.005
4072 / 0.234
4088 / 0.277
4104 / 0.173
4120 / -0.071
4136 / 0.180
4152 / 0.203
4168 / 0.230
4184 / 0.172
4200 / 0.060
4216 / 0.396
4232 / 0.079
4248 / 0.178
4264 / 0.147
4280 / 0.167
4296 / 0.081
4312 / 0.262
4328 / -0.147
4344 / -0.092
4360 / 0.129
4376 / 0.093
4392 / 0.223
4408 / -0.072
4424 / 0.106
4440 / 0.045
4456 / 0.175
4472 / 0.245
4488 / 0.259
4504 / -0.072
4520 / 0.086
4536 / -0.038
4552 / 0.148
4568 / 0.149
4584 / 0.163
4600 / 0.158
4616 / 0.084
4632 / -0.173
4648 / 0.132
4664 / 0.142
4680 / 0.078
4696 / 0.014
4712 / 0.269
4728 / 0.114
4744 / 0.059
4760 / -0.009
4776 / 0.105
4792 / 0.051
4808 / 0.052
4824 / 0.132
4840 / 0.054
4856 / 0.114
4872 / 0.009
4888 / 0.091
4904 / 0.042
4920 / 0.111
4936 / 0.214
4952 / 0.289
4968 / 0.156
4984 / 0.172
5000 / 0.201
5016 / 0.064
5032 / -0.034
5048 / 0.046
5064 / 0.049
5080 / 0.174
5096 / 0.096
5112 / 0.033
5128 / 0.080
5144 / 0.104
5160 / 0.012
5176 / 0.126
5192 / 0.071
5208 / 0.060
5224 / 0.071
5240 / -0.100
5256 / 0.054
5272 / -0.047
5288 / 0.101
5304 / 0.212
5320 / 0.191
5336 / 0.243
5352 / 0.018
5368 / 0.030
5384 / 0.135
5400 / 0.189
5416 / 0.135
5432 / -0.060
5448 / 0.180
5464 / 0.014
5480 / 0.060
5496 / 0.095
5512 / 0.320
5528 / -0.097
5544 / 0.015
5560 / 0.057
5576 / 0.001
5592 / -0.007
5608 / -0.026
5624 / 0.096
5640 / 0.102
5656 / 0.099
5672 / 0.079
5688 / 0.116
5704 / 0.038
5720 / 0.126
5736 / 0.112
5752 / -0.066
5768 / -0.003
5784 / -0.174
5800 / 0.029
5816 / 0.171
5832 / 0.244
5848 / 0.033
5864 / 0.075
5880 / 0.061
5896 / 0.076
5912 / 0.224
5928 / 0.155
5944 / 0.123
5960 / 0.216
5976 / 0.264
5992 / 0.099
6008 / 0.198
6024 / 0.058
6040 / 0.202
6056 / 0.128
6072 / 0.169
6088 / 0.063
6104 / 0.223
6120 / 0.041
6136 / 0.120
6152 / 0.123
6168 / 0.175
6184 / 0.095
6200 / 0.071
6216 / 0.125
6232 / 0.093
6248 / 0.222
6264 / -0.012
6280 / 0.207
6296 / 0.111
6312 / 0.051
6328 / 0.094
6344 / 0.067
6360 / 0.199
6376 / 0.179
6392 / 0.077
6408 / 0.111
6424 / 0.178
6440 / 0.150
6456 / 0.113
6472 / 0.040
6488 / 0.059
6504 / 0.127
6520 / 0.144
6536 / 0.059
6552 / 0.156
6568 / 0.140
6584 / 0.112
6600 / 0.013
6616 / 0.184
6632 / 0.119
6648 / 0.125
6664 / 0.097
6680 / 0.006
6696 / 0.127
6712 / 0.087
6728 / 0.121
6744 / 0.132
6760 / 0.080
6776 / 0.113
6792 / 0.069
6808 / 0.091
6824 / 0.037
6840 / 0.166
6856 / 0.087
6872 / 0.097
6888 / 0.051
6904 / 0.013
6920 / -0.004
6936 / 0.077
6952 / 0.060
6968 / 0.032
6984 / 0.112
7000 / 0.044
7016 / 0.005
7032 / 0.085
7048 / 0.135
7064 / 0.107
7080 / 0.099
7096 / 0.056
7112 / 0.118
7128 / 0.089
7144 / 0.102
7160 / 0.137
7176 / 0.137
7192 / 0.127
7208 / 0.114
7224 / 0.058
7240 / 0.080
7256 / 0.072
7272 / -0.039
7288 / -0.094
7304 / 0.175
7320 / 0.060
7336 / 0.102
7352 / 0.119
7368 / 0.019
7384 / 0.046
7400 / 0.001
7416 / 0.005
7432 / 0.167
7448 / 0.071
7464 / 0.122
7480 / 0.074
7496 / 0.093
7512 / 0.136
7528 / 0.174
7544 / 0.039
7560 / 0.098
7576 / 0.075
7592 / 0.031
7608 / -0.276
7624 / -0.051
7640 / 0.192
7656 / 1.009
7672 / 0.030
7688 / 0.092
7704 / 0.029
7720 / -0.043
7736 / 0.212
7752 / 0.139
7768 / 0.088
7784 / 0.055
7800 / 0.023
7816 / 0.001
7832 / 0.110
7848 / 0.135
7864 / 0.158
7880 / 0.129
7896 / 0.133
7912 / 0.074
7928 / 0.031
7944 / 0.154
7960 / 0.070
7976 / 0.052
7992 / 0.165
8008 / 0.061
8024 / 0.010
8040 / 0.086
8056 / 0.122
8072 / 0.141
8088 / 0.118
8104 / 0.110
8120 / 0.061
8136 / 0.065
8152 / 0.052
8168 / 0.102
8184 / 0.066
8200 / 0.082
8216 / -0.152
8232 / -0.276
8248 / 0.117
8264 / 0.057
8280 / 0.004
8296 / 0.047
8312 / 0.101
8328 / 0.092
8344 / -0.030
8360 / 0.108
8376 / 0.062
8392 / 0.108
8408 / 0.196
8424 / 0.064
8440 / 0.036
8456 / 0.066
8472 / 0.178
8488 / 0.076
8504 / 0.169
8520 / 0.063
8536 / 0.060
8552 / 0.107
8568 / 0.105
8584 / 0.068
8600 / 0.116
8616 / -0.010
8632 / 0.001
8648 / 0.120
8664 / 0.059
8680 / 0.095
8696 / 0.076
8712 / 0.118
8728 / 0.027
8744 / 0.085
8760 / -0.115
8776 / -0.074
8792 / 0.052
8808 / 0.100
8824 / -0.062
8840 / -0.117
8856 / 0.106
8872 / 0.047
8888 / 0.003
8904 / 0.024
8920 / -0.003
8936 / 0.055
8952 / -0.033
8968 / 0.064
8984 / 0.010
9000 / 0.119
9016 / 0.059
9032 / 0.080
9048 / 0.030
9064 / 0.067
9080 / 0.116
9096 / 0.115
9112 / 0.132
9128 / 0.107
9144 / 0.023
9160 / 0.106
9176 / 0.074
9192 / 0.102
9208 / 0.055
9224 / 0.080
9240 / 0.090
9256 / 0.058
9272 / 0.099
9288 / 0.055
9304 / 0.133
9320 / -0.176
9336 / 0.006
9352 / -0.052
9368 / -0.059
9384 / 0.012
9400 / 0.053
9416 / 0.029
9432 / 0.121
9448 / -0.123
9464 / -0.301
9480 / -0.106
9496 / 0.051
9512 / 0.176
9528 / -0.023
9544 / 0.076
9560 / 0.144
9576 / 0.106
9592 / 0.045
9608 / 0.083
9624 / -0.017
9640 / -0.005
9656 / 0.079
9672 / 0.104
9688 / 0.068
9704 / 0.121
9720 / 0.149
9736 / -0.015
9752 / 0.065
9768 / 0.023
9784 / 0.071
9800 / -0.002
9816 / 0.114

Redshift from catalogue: 1.053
